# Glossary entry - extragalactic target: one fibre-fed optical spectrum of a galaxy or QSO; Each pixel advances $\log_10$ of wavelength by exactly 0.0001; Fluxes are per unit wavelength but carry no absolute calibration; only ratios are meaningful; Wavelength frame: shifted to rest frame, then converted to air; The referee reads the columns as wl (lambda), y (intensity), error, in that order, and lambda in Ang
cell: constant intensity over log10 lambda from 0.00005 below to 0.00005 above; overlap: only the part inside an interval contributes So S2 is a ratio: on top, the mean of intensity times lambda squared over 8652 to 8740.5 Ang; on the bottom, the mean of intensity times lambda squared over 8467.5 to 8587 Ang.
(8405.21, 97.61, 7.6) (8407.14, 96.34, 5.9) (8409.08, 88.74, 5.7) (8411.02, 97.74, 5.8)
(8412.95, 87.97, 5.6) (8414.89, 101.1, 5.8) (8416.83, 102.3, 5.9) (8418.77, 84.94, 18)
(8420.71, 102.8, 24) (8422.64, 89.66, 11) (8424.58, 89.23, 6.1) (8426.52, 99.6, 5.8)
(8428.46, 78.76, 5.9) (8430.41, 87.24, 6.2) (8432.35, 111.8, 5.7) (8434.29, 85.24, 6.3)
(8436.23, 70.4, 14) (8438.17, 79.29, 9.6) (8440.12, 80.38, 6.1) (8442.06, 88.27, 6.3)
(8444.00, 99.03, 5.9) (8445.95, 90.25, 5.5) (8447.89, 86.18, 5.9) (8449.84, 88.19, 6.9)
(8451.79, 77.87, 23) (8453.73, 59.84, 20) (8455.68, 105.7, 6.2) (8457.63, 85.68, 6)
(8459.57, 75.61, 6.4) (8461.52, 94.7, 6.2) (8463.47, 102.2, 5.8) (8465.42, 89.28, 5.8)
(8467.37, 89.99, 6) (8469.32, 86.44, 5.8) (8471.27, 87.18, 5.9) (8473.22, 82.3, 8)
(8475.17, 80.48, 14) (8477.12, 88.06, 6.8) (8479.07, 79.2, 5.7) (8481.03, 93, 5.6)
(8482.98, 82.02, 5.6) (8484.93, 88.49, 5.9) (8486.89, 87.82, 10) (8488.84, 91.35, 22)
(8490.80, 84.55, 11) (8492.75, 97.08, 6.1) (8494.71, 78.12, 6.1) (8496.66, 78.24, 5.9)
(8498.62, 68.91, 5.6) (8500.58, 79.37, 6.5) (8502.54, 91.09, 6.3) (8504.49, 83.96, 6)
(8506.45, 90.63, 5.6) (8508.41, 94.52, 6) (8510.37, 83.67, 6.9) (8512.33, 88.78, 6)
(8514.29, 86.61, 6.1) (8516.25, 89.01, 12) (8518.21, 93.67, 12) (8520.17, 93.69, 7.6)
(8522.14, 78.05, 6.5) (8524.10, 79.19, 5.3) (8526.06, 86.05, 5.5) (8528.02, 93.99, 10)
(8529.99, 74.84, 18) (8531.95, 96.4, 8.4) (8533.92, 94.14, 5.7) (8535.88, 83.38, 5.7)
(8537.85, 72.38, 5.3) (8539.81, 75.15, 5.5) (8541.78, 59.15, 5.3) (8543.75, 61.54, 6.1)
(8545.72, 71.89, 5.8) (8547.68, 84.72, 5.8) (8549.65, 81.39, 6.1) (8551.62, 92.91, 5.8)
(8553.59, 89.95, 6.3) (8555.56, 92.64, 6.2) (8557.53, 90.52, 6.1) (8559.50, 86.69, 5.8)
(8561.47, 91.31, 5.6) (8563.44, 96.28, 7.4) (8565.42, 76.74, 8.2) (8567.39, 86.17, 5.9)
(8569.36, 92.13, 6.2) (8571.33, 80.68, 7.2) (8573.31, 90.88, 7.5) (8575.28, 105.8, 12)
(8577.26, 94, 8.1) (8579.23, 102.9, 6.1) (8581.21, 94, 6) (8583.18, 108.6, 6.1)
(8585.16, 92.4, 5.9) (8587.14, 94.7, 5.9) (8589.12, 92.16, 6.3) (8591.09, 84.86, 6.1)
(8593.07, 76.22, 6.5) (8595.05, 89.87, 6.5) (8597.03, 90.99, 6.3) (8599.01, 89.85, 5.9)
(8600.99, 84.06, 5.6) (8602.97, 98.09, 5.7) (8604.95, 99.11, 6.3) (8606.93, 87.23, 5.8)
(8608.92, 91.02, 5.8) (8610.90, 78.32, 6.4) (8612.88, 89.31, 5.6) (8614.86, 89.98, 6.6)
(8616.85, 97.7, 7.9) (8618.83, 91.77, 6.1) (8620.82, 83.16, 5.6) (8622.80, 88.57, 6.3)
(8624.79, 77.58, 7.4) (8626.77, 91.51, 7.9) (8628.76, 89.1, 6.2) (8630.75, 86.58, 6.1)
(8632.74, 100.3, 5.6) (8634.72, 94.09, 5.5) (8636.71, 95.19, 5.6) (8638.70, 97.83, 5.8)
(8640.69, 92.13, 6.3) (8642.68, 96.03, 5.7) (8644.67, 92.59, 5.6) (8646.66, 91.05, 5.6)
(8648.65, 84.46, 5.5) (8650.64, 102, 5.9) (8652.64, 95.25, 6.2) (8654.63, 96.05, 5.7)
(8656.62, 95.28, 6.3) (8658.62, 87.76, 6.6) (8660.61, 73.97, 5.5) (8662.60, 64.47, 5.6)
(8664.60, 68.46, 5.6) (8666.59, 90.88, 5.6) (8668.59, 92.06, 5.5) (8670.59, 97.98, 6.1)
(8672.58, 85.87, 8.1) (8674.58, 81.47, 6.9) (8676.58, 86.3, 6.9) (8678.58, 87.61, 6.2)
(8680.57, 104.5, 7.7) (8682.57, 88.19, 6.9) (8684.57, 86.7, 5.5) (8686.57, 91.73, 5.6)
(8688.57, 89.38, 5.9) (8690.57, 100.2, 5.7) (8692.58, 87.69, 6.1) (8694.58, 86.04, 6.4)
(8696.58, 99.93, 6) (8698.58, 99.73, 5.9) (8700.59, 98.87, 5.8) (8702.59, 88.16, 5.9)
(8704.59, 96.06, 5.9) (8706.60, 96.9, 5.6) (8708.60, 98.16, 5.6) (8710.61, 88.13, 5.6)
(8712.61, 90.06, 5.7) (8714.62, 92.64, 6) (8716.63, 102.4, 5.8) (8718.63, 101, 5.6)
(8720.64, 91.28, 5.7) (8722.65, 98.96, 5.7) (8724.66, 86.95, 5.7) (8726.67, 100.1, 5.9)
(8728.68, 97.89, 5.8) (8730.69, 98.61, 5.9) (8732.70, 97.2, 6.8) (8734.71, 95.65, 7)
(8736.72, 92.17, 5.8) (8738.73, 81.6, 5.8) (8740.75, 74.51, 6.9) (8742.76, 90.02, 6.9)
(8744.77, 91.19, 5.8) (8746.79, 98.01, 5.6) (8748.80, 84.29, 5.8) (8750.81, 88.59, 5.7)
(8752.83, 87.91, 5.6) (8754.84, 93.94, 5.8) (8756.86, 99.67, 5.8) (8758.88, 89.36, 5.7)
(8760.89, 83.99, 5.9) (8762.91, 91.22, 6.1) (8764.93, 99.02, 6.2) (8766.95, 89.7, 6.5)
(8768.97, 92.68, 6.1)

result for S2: 1.10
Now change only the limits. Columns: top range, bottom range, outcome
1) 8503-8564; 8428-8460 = 1.02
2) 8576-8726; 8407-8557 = 1.10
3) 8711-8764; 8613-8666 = 1.06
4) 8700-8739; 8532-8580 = 1.15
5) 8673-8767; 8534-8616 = 1.09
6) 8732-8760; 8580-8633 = 1.03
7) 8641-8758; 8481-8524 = 1.11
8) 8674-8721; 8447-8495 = 1.13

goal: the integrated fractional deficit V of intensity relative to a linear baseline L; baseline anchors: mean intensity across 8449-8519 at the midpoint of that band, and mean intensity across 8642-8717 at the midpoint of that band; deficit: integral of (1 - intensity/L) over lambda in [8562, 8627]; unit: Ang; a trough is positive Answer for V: -1.25 Ang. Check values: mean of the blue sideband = 86.2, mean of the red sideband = 90.8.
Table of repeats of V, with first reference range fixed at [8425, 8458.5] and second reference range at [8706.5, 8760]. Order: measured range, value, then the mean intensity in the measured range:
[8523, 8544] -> 2.0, 80.3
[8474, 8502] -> 1.1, 84.1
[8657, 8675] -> 1.6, 83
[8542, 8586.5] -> 0.2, 88.8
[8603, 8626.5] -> 0.3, 89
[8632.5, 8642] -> -0.5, 95.6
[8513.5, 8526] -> 0.2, 86.7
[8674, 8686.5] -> 0.3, 89.6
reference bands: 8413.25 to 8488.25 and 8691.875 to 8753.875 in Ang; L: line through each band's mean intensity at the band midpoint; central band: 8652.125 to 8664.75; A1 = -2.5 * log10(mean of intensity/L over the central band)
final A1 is 0.10 mag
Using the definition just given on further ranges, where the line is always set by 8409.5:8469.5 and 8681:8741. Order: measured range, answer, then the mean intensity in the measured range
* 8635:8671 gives 0.04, 89.6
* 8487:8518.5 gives 0.05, 86.1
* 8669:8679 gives 0.06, 88.1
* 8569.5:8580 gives -0.04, 94.5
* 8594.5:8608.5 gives 0.01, 91.3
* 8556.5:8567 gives 0.04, 88.2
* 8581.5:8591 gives -0.05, 95.7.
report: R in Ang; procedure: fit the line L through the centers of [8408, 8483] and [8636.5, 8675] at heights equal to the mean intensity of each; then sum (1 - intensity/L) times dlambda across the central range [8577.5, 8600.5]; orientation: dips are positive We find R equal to -0.9 Ang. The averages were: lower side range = 88.5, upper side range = 89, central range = 92.3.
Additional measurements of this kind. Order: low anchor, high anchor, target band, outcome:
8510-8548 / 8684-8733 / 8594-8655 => -1.7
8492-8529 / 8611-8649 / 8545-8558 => 0.2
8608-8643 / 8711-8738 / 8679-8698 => 0.2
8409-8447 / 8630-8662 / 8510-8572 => 4.8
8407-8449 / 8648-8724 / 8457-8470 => 0.2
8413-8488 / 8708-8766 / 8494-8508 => 1.1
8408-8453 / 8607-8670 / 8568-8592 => -1.3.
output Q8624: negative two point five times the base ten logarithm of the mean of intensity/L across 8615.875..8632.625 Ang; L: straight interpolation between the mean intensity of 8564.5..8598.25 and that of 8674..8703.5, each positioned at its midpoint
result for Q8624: 0.03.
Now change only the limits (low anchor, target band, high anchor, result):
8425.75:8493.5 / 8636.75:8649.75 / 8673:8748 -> -0.02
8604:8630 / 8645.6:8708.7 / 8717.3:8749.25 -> 0.01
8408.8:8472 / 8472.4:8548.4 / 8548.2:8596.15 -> 0.08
